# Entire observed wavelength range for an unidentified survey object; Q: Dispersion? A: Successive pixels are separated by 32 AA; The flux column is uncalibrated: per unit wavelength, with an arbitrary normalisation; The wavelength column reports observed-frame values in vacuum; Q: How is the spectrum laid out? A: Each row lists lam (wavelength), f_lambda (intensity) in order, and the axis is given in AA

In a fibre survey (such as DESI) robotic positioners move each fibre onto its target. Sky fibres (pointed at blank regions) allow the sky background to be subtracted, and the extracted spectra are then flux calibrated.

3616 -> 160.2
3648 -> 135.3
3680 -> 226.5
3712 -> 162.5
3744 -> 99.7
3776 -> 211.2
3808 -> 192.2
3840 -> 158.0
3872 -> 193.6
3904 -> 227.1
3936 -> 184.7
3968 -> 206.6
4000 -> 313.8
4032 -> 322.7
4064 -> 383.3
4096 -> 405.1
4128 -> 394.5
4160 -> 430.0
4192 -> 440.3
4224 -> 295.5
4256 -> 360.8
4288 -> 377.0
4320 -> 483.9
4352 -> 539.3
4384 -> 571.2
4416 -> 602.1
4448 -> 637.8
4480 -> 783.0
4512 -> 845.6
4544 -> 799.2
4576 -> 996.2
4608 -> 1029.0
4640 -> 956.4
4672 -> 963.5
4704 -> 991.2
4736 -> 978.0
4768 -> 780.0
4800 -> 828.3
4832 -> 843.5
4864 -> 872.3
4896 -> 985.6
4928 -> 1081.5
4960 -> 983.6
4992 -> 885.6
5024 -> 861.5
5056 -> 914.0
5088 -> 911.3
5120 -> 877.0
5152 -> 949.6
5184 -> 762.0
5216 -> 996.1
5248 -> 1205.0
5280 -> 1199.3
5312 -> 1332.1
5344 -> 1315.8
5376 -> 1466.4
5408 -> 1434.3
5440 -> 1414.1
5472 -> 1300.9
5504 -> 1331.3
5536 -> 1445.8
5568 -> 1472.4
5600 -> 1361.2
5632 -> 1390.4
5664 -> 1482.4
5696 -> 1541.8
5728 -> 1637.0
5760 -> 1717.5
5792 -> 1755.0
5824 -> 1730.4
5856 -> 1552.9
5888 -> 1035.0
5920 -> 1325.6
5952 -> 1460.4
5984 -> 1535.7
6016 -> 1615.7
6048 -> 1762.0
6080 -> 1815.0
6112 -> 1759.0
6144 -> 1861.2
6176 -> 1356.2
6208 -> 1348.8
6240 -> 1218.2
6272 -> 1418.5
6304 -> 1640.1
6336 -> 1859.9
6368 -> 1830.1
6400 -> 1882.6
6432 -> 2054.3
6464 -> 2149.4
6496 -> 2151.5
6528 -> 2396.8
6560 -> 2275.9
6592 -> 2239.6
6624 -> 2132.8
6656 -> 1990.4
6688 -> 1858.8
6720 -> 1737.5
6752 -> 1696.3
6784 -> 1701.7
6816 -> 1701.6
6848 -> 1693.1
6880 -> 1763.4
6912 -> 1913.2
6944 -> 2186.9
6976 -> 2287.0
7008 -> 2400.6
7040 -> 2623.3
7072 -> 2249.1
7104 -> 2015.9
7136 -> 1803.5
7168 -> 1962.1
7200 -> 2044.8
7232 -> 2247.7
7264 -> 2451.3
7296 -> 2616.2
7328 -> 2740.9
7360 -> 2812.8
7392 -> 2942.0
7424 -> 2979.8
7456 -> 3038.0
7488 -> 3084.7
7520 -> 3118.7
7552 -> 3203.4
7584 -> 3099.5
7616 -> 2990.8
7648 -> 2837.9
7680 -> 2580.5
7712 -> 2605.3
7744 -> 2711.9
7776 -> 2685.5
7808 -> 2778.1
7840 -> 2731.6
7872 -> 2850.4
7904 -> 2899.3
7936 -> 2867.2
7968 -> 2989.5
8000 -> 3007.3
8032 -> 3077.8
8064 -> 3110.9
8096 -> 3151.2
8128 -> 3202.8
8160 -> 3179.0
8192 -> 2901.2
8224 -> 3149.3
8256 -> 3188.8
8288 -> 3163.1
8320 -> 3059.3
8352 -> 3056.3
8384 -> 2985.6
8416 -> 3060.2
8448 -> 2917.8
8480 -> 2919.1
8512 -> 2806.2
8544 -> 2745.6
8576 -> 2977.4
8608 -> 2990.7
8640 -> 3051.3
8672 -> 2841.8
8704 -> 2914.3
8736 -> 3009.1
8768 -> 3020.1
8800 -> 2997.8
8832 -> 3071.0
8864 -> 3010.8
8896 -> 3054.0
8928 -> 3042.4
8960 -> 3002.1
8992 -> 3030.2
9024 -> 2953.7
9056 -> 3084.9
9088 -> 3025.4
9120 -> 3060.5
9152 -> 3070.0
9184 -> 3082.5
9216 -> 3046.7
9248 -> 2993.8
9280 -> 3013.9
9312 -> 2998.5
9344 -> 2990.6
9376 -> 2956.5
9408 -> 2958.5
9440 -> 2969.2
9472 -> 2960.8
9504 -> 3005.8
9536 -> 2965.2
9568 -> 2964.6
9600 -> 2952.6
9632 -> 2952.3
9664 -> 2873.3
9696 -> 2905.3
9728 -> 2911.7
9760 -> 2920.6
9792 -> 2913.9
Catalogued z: 0.00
